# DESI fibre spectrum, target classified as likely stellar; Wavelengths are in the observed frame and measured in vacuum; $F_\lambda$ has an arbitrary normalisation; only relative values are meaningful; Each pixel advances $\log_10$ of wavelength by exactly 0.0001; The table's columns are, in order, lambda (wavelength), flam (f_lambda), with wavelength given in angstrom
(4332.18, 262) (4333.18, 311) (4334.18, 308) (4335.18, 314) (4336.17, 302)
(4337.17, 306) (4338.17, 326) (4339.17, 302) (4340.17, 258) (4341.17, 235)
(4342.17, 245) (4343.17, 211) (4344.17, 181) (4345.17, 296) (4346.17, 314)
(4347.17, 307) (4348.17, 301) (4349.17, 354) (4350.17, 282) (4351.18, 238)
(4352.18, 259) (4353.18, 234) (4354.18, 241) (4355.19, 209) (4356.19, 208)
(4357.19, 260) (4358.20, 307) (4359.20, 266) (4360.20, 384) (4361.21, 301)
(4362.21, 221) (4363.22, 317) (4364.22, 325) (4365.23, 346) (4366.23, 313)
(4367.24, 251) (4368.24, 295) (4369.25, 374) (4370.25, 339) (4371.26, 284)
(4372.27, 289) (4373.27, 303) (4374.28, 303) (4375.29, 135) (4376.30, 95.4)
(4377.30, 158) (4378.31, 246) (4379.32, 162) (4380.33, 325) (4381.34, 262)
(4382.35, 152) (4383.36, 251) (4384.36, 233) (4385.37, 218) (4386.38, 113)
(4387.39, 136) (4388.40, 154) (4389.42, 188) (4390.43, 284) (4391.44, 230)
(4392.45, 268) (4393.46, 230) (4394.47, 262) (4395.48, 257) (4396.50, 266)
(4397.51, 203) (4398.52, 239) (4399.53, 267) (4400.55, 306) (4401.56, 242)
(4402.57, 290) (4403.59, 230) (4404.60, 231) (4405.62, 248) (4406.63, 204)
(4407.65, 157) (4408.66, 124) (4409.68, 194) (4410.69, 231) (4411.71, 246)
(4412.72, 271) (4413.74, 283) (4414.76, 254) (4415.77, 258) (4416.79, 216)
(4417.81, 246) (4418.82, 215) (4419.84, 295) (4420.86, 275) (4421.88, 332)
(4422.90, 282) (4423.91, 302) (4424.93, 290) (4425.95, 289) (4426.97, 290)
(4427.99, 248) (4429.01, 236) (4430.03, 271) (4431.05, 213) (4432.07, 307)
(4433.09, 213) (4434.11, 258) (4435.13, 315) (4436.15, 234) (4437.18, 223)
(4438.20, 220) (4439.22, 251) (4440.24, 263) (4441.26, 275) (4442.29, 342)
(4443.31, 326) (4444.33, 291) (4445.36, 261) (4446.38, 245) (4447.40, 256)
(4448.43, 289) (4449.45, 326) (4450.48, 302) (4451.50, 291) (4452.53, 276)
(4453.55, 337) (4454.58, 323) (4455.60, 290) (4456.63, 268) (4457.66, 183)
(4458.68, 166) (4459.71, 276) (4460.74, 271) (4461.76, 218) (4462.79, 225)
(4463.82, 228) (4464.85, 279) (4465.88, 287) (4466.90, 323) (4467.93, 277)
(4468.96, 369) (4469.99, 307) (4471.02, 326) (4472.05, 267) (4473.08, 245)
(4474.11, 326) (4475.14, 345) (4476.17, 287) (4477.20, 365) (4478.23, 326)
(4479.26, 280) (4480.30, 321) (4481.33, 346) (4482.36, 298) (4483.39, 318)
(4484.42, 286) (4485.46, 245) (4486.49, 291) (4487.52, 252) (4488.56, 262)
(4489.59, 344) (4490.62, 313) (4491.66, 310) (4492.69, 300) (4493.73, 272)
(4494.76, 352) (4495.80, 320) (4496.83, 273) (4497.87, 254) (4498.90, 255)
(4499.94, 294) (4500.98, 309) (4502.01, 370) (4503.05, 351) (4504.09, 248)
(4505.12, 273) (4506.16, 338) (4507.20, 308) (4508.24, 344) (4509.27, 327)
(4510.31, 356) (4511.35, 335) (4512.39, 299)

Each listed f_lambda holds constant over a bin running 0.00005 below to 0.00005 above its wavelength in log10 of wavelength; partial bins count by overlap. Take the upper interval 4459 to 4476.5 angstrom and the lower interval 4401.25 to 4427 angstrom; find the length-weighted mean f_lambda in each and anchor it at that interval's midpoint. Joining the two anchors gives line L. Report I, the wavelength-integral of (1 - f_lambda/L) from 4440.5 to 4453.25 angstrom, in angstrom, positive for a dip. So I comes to -0.93 angstrom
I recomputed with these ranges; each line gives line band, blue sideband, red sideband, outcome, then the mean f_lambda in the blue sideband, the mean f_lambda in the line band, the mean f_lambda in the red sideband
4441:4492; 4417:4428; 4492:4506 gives 0.2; 278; 289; 299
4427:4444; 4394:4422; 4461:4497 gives 0.0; 243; 263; 297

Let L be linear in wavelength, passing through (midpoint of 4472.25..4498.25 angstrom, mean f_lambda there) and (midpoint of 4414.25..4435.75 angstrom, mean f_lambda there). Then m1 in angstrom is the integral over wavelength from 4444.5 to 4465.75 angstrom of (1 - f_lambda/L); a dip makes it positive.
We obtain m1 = 1.3 angstrom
